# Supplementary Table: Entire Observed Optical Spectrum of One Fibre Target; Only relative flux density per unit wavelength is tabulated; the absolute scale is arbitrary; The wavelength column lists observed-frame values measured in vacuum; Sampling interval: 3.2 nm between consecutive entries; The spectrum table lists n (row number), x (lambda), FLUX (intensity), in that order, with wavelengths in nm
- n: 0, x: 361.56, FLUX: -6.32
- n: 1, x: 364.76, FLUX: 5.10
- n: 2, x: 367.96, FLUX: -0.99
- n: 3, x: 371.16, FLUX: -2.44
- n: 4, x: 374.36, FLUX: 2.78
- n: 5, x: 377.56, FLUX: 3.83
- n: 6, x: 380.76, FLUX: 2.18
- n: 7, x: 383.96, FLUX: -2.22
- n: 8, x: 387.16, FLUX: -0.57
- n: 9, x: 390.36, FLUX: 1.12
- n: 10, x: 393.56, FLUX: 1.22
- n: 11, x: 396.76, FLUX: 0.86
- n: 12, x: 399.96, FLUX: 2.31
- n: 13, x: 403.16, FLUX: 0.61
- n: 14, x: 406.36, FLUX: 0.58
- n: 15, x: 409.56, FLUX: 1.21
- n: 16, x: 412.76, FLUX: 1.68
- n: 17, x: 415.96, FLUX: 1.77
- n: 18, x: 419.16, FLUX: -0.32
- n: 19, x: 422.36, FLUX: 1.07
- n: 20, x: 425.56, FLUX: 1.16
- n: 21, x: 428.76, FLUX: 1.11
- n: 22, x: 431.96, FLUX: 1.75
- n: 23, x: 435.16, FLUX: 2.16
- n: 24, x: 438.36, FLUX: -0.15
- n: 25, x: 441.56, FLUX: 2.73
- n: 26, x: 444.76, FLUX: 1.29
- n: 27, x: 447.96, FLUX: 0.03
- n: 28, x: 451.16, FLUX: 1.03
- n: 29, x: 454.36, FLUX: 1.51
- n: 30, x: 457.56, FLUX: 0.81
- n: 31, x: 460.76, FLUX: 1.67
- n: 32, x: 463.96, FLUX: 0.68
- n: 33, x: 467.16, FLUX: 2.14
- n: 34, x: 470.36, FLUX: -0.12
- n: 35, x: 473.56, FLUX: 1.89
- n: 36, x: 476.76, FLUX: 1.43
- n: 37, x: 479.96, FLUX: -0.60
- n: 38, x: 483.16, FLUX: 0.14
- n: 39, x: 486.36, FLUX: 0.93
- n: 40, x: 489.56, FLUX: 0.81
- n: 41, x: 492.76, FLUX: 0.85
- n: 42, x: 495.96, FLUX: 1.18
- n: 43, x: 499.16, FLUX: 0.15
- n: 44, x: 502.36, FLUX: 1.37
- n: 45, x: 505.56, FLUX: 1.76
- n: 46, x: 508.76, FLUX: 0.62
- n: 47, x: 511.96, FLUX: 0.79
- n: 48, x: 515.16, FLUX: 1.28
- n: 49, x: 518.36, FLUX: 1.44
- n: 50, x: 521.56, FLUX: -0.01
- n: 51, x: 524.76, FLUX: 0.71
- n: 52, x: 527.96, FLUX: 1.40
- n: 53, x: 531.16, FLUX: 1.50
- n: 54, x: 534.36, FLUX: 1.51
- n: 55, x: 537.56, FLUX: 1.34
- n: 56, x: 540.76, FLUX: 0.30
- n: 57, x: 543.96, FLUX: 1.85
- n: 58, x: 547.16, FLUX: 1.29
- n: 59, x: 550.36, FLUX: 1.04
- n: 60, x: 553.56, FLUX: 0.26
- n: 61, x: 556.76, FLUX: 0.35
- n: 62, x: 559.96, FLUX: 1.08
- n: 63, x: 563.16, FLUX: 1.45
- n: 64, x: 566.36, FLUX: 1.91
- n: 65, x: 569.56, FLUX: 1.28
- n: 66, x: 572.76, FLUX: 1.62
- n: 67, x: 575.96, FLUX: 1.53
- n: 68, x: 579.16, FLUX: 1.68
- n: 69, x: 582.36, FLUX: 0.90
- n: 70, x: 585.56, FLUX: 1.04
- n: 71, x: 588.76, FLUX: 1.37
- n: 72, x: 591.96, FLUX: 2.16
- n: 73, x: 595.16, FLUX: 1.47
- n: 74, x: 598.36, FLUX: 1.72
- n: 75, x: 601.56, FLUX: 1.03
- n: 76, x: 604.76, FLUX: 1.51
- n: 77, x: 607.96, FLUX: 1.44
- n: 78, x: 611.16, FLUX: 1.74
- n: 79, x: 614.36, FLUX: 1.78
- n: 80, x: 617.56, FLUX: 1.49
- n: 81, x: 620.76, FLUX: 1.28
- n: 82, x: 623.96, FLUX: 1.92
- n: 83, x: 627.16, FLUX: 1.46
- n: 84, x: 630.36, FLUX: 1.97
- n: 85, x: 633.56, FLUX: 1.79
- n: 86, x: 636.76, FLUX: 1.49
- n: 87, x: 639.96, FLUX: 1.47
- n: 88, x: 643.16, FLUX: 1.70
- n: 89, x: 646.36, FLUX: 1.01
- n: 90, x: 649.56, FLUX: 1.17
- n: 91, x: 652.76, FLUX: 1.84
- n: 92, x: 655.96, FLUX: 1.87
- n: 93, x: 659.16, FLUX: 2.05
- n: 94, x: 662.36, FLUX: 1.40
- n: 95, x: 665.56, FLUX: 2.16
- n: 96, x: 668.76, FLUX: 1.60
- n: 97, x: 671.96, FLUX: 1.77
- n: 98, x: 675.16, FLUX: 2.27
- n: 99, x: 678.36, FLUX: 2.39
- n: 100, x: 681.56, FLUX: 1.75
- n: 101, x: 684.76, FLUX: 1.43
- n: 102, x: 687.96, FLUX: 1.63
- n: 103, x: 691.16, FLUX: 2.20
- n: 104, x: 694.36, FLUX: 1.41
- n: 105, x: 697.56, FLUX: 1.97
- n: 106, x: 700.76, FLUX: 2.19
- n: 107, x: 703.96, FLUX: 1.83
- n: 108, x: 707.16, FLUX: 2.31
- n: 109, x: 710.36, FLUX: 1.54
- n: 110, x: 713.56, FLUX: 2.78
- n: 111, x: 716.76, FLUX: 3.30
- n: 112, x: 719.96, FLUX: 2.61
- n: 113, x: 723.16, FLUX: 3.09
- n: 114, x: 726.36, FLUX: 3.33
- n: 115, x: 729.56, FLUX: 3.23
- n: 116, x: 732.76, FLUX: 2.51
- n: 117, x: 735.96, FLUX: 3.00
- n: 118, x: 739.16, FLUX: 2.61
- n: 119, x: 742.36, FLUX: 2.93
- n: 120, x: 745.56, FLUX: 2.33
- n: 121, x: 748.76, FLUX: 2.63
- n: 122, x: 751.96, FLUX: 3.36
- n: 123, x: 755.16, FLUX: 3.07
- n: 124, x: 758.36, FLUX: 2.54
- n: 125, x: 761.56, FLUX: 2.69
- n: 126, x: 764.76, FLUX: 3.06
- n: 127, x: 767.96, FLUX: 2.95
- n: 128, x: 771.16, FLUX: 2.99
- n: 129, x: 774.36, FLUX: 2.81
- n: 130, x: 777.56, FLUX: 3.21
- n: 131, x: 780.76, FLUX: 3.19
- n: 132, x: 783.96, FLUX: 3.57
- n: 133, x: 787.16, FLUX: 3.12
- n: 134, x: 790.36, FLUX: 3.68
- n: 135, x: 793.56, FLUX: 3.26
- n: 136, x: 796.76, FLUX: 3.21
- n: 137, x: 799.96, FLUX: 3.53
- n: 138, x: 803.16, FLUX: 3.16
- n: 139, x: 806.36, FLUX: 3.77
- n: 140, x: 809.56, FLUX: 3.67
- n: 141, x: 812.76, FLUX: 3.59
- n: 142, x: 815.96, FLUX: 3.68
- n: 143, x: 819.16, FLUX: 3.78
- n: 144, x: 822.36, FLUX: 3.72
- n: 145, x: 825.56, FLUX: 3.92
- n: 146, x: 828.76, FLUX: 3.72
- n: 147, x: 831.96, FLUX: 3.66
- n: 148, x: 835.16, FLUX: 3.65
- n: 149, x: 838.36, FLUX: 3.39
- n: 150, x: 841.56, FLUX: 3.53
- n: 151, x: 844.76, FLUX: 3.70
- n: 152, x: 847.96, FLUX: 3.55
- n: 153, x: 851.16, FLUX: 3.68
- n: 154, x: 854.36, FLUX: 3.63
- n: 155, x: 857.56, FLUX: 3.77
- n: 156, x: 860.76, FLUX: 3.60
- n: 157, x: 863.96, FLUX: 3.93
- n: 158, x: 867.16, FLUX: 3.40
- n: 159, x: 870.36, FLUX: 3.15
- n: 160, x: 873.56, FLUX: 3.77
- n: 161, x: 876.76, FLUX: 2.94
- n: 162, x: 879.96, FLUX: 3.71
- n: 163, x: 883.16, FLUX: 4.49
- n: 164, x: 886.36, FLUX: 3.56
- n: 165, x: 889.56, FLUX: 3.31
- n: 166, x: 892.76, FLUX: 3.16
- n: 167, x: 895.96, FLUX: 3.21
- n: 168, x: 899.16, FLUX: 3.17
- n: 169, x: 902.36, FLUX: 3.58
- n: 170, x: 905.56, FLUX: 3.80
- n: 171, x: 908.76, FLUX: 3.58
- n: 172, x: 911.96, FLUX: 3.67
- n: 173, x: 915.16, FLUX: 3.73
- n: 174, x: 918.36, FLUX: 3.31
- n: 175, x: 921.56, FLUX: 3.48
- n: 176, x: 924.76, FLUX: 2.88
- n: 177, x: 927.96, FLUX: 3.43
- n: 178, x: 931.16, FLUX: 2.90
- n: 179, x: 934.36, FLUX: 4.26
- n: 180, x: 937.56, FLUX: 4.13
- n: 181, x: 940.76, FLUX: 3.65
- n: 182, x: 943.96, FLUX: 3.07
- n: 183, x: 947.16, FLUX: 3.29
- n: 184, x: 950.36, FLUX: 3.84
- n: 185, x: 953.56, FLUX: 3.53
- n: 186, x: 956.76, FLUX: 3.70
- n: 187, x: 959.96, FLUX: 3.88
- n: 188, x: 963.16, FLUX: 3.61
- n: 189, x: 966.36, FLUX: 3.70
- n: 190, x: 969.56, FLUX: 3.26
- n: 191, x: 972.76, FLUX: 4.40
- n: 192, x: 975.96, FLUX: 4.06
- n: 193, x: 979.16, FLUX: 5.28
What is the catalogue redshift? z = 0.788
